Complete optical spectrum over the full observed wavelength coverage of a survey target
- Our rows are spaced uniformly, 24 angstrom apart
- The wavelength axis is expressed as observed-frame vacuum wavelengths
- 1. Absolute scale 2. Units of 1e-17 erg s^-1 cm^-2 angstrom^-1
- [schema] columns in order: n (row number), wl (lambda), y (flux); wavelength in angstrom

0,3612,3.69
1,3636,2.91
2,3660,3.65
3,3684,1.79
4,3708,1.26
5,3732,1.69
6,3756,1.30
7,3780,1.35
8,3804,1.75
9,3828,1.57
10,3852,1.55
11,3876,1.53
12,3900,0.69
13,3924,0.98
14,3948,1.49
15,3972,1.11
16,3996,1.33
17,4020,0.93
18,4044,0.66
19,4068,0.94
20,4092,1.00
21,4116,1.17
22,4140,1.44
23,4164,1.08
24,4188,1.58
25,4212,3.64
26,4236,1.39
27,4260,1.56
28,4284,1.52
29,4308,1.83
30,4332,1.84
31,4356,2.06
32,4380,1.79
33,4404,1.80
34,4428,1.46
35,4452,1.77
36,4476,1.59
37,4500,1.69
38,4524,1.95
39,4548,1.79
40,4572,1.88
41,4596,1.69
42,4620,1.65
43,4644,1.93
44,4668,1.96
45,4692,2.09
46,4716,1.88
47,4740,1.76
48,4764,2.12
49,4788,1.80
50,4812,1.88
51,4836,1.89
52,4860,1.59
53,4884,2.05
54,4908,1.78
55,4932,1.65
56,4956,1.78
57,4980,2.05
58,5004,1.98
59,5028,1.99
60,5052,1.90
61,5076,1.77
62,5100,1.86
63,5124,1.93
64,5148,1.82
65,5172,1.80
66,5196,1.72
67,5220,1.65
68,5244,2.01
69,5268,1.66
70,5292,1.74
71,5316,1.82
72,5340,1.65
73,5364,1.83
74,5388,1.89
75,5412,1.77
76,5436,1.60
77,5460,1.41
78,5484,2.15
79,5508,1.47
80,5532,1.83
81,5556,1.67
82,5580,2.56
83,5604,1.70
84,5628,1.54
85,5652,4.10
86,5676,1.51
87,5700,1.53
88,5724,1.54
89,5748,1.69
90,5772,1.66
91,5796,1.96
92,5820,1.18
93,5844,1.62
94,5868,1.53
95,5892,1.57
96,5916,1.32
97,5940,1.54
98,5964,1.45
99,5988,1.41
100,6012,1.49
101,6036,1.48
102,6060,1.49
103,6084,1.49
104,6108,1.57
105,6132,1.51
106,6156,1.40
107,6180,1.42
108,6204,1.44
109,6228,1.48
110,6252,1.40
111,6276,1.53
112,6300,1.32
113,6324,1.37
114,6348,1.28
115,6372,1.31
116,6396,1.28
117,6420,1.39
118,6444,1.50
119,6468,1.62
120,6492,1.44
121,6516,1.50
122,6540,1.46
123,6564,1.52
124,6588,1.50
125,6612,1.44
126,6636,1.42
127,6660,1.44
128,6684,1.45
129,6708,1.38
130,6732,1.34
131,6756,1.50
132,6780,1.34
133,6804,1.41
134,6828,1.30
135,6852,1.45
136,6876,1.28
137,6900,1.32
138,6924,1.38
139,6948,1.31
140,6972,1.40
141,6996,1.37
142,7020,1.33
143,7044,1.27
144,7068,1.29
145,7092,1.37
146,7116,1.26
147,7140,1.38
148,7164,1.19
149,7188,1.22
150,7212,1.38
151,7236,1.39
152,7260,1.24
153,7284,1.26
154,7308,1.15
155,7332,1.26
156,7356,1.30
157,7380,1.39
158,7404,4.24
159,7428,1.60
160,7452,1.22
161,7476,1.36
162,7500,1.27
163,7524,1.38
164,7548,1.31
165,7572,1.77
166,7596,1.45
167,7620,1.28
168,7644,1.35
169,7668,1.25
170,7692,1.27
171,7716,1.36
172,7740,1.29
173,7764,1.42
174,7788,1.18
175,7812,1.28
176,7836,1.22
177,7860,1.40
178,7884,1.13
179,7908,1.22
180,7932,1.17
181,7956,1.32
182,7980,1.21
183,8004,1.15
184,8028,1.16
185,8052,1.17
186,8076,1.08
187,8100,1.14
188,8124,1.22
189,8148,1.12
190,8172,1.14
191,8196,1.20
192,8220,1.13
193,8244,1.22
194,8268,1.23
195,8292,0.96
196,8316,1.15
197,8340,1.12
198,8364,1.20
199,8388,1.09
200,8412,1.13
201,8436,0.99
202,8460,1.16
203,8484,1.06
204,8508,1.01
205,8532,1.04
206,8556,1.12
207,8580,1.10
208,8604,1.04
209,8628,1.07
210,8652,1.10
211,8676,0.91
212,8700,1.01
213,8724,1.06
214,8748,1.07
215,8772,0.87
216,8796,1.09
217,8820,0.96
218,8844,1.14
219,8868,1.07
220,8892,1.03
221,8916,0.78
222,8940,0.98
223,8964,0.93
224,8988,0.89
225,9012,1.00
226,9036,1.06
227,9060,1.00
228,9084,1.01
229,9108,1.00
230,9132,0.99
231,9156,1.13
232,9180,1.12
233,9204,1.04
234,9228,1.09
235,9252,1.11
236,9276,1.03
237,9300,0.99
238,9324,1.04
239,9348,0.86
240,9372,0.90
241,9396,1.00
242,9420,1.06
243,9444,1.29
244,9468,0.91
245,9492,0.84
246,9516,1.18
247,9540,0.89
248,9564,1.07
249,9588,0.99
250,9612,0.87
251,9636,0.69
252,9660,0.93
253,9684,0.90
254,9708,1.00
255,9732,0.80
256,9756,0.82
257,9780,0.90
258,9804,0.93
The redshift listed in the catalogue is 0.127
